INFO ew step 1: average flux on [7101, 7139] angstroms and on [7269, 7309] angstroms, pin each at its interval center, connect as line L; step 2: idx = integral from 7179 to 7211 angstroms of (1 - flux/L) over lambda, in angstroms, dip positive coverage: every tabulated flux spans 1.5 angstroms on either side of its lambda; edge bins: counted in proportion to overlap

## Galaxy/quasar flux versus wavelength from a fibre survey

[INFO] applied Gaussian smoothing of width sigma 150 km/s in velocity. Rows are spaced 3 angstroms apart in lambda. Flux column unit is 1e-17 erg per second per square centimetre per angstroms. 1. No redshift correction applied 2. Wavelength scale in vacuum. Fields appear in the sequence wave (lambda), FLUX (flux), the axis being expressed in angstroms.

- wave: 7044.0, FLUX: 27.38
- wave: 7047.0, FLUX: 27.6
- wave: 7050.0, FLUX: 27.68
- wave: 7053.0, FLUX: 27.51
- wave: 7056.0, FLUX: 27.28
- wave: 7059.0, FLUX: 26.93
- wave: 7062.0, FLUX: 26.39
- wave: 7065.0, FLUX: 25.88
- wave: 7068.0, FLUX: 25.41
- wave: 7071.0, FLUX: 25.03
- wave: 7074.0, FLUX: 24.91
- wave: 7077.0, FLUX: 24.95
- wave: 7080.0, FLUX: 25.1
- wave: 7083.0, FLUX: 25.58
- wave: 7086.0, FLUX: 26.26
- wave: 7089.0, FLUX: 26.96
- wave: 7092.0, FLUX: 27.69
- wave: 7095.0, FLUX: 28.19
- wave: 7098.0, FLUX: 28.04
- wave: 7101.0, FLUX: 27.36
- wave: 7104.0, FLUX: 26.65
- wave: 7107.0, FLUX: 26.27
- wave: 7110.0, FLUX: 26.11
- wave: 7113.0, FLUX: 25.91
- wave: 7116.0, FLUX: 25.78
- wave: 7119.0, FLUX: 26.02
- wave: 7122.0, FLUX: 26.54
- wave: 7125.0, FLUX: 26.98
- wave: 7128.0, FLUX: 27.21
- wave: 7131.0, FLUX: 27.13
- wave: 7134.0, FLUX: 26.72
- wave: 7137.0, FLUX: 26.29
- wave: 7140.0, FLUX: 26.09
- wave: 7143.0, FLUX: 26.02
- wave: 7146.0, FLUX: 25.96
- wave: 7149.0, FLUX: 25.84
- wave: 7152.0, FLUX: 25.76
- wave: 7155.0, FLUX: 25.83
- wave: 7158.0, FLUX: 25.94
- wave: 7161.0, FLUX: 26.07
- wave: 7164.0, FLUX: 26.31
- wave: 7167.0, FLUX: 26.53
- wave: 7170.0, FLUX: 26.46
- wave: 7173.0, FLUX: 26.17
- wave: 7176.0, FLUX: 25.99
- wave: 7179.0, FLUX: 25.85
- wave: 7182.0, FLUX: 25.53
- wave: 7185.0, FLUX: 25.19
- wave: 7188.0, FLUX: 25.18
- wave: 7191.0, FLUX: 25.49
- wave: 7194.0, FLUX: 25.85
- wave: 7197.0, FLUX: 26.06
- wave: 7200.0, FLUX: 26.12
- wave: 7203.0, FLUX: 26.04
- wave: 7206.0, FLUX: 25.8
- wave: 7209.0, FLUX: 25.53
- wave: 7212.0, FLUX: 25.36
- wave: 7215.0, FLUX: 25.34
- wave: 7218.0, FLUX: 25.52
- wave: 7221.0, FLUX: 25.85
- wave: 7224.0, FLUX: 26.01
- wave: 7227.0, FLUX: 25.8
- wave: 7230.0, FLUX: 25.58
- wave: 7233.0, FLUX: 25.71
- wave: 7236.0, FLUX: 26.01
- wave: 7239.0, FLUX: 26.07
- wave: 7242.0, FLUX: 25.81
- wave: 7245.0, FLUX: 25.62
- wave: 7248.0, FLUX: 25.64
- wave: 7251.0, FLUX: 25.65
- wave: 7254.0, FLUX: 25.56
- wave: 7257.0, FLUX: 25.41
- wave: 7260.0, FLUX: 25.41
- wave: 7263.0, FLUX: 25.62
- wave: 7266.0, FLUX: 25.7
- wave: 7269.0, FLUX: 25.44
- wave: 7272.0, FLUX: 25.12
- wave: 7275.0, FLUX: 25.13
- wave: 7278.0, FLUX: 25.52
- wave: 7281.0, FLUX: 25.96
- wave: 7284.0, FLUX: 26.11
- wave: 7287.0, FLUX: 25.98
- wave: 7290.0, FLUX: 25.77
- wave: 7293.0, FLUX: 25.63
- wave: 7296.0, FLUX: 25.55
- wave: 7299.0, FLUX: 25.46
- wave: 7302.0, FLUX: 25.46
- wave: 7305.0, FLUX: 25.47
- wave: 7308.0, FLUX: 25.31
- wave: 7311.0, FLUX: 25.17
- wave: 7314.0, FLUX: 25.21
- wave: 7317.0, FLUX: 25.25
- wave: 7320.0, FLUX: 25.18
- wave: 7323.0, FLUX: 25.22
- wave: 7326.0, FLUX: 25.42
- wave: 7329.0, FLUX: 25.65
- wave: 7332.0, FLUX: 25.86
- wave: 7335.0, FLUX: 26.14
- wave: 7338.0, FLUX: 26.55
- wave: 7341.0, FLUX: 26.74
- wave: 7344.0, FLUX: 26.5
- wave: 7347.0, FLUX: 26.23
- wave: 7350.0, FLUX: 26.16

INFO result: 0.5 angstroms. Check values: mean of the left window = 26.5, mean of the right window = 25.6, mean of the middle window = 25.7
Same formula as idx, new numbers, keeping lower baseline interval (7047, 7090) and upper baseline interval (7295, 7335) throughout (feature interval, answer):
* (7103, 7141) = -0.6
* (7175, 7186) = 0.1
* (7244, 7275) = 0.1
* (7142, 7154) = 0.0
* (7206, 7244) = 0.0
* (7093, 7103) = -0.7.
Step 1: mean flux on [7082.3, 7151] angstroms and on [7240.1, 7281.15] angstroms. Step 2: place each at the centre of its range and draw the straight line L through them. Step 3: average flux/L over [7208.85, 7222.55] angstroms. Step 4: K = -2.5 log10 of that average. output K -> 0.01 mag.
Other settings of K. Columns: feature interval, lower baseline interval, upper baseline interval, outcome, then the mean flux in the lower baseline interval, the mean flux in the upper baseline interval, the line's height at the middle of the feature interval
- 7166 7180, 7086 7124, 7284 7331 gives 0.01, 26.8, 25.5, 26.3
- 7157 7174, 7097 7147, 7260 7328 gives 0.00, 26.5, 25.5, 26.3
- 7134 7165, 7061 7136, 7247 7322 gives 0.00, 26.4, 25.5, 26.1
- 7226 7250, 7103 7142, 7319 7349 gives 0.02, 26.4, 26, 26.2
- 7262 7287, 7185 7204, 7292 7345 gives 0.00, 25.7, 25.6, 25.7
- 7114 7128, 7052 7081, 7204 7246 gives -0.02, 25.9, 25.7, 25.9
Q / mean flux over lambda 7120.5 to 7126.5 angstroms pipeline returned 26.8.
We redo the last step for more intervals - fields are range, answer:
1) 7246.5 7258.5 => 25.6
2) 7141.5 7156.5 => 25.9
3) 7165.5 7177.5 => 26.3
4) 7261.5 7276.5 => 25.4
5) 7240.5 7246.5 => 25.7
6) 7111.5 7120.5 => 25.9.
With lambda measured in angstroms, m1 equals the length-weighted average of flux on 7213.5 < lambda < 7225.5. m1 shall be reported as 25.7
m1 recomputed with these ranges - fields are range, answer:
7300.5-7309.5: 25.4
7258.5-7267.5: 25.6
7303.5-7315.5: 25.3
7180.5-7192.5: 25.3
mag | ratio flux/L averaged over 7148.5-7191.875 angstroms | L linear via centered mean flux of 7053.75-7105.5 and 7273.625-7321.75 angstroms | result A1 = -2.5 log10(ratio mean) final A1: 0.01 mag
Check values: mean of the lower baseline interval 26.4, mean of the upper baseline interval 25.5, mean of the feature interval 25.9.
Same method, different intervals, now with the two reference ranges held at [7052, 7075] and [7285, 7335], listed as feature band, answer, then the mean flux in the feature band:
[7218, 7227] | -0.004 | 25.8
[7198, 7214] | 0.001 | 25.8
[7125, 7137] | -0.039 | 26.9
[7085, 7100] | -0.056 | 27.5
